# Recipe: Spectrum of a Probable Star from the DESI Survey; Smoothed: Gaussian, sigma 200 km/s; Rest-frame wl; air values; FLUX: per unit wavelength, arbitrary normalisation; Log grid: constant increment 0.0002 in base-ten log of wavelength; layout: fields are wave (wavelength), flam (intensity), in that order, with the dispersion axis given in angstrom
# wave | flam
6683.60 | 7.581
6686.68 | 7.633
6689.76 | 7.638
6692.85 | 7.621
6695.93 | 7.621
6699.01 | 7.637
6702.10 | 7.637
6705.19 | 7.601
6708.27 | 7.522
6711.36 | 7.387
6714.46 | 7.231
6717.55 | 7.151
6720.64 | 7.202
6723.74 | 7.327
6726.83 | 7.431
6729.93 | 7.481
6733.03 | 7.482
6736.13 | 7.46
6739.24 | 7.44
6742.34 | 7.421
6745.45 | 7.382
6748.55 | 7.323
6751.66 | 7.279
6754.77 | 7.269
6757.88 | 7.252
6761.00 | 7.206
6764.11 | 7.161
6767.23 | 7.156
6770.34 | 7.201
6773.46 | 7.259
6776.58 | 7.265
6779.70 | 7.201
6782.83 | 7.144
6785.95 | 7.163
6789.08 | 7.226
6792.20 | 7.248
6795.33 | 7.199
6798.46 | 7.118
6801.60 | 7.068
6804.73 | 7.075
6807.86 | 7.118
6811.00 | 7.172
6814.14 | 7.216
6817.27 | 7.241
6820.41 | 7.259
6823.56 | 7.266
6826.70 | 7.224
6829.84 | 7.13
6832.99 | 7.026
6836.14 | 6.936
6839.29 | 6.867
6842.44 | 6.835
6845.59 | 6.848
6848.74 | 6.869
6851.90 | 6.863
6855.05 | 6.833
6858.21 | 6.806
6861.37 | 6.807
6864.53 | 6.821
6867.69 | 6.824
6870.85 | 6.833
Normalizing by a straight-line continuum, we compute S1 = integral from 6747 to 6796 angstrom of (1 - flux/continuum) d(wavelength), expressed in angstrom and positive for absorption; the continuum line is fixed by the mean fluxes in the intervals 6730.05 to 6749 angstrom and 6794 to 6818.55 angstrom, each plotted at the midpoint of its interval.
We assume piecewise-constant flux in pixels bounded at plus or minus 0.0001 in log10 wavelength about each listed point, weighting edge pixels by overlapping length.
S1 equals 0.5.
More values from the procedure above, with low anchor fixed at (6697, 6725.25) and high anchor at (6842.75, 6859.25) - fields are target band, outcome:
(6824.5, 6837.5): -0.31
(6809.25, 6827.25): -0.65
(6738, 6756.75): -0.21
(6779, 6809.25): -0.33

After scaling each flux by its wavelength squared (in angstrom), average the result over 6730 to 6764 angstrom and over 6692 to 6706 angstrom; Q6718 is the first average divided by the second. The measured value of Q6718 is 0.98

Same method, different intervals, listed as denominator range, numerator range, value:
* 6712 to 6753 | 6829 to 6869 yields 0.97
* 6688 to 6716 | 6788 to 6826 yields 0.98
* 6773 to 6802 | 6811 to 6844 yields 1.00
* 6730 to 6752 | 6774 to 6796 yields 0.99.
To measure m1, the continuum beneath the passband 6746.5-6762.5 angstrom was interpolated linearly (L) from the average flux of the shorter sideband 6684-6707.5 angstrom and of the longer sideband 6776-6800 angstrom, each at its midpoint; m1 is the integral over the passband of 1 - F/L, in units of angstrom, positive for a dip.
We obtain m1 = 0.2 angstrom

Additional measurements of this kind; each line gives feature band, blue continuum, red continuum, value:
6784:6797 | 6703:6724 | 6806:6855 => -0.1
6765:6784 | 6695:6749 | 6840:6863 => 0.0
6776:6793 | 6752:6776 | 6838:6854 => -0.2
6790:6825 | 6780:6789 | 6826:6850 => -0.5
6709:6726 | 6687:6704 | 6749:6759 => 0.5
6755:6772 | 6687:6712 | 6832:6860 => 0.2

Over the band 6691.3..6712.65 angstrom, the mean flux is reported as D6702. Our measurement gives 7.58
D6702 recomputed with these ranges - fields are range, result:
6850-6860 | 6.83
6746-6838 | 7.19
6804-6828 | 7.2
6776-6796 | 7.2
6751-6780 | 7.22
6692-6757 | 7.42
